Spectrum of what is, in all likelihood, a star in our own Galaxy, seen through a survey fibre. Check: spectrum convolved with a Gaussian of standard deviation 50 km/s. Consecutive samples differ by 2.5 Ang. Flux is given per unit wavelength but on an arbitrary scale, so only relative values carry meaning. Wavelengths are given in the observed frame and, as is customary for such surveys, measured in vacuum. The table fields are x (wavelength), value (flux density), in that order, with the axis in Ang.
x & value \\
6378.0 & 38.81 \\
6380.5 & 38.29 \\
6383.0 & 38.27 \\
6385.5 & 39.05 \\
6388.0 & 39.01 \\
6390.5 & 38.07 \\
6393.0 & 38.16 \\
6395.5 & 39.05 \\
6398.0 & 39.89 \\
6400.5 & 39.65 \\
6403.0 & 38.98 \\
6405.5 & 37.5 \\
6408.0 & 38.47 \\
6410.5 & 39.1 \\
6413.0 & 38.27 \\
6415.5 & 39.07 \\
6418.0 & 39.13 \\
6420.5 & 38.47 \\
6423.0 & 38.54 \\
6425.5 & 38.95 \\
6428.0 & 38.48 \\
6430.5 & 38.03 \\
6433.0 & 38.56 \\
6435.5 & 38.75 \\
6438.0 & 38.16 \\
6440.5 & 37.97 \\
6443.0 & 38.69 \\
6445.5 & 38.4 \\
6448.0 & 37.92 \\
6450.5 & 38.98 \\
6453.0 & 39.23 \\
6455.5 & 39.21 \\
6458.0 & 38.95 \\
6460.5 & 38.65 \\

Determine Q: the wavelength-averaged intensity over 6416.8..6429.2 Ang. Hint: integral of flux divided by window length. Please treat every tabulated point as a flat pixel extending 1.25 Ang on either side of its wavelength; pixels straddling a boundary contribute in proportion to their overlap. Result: 38.7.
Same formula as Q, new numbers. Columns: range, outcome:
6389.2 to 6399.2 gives 38.8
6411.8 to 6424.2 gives 38.7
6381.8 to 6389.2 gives 38.8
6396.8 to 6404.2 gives 39.5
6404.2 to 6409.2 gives 38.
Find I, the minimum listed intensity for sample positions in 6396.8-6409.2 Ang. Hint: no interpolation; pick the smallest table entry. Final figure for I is 37.5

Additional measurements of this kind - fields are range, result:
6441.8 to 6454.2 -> 37.92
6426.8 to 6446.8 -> 37.97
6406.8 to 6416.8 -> 38.27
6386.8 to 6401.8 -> 38.07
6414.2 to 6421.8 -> 38.47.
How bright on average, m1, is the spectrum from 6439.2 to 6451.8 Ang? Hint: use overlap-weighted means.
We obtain 38.4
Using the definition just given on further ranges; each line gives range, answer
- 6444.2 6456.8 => 38.7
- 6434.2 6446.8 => 38.4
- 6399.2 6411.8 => 38.7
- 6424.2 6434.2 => 38.5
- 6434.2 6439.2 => 38.5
